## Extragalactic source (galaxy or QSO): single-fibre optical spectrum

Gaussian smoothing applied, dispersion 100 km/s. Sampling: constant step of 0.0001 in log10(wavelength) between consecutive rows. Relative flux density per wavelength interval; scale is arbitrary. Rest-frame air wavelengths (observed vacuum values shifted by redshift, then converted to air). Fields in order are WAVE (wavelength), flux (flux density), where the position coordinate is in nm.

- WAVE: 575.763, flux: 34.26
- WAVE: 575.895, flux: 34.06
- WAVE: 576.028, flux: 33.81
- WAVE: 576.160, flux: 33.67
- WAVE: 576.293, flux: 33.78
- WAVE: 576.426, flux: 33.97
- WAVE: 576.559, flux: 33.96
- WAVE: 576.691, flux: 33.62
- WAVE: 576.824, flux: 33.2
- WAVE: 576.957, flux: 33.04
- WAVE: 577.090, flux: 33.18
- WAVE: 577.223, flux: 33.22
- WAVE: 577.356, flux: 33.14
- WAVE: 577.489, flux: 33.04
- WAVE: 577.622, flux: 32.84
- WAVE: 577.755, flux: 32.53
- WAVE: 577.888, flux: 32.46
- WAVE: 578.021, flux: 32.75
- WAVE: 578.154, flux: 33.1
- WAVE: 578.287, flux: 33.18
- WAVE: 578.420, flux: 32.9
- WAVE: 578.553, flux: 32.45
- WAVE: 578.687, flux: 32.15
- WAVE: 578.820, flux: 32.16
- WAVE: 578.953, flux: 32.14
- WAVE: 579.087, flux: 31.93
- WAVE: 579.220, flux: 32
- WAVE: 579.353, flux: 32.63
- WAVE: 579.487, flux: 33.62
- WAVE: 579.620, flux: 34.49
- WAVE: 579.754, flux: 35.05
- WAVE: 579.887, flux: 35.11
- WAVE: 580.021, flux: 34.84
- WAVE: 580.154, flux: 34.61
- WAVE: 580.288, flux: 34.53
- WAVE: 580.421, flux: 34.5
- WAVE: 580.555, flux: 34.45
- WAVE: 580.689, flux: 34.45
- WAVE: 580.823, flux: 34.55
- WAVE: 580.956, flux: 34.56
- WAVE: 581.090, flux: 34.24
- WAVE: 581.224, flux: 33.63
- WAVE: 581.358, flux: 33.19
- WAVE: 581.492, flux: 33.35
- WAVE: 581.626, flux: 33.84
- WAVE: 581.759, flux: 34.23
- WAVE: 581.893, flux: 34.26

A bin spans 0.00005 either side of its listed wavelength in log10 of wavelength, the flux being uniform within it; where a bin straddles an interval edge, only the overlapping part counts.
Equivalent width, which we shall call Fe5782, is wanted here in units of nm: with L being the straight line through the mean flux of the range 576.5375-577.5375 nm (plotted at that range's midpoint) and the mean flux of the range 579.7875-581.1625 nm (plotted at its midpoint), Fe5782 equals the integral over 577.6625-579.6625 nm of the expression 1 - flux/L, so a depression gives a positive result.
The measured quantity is 0.07 nm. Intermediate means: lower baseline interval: 33.3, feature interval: 32.7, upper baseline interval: 34.6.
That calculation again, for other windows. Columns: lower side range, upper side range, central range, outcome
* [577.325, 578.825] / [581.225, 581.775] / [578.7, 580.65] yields -0.03 nm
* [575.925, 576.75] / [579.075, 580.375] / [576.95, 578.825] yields 0.06 nm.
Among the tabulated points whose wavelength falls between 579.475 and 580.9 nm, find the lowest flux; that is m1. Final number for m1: 33.62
